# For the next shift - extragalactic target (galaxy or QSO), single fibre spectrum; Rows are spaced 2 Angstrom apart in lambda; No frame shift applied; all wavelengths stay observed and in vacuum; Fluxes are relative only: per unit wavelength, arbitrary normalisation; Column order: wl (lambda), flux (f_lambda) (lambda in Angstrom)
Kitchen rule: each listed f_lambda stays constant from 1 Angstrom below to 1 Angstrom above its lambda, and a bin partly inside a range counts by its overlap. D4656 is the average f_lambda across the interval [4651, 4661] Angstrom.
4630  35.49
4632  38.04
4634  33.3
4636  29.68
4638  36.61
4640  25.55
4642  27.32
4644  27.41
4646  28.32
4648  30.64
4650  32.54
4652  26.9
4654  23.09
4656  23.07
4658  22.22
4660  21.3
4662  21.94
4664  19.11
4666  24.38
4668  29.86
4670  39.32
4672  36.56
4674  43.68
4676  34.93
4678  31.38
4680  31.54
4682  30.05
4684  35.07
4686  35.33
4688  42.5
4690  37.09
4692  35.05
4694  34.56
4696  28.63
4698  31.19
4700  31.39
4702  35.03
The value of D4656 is 23.3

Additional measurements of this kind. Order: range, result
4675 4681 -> 32.6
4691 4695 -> 34.8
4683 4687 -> 35.2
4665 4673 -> 32.5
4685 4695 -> 36.9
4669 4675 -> 39.9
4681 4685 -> 32.6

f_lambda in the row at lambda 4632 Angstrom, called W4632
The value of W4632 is 38.04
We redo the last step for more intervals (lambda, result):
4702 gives 35.03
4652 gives 26.9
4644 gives 27.41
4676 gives 34.93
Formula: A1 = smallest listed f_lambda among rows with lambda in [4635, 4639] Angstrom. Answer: 29.68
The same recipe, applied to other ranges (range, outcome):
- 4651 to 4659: 22.22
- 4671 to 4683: 30.05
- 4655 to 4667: 19.11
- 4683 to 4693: 35.05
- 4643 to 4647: 27.41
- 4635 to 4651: 25.55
